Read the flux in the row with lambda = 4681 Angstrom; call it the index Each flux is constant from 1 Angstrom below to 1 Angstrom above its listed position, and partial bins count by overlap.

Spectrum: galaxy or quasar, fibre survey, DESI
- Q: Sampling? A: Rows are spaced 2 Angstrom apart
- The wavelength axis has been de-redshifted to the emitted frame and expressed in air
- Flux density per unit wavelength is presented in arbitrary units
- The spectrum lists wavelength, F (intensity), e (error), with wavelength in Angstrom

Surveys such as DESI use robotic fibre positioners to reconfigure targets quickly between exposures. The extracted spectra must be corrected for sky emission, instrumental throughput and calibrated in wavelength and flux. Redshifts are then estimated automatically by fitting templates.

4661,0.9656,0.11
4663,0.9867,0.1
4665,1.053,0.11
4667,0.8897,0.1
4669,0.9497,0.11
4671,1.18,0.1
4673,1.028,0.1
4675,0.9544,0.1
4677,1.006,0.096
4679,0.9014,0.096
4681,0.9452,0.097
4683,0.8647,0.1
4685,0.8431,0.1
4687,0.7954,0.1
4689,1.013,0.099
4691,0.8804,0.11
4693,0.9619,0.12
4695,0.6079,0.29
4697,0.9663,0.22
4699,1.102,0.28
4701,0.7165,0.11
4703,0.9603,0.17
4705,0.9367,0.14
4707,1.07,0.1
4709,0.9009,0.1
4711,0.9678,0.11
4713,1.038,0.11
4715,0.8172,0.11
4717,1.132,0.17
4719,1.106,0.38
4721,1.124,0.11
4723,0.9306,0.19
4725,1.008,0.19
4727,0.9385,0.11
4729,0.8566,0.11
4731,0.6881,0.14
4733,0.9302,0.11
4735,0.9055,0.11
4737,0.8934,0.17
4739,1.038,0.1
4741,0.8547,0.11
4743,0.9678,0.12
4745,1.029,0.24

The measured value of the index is 0.9452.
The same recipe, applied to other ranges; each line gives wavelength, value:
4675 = 0.9544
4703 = 0.9603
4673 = 1.028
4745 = 1.029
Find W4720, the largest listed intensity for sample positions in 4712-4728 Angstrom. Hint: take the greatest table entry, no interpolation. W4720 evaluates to 1.132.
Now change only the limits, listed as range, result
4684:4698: 1.013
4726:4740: 1.038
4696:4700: 1.102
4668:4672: 1.18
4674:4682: 1.006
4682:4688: 0.8647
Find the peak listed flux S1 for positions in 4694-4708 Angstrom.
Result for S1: 1.102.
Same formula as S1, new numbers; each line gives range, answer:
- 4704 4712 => 1.07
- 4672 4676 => 1.028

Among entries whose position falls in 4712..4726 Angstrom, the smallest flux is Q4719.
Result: 0.8172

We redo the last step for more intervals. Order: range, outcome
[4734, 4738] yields 0.8934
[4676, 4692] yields 0.7954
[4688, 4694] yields 0.8804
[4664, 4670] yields 0.8897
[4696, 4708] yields 0.7165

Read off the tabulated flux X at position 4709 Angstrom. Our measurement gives 0.9009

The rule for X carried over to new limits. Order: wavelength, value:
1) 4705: 0.9367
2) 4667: 0.8897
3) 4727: 0.9385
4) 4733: 0.9302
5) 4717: 1.132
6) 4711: 0.9678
